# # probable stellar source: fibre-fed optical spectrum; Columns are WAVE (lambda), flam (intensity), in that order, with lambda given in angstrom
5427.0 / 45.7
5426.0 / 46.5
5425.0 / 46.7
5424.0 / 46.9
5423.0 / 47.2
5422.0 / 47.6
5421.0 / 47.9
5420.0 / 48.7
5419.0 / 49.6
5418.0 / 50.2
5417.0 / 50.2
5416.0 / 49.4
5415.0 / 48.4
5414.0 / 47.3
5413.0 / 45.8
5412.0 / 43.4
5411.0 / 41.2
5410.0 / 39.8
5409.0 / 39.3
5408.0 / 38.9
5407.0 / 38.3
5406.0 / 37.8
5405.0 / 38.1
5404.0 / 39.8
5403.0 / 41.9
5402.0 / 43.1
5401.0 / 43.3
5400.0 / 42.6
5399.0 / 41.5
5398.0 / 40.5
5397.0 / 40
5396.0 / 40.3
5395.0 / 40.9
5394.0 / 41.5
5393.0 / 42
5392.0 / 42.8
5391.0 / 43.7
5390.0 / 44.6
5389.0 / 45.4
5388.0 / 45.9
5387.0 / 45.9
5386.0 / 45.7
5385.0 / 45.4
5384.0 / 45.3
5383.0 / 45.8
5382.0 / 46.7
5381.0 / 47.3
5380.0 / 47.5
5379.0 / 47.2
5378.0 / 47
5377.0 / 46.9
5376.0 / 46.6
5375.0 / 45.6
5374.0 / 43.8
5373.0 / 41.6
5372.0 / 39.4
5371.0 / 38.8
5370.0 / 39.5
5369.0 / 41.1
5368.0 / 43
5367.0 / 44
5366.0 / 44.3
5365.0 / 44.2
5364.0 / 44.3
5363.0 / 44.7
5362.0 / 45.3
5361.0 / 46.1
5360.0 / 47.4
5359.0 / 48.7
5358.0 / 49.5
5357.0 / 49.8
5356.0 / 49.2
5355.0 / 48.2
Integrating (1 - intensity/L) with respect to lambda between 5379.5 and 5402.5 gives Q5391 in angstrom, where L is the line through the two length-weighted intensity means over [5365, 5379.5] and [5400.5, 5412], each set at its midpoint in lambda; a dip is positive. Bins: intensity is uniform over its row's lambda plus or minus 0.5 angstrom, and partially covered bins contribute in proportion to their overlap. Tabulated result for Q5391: -1.1 angstrom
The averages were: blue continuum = 43.5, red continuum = 40.3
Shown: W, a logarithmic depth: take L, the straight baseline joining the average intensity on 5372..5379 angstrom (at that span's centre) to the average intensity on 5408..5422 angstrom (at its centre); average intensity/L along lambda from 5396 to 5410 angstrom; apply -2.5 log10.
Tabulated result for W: 0.135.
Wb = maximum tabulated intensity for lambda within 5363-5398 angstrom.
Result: 47.5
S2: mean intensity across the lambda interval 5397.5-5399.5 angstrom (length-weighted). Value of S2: 41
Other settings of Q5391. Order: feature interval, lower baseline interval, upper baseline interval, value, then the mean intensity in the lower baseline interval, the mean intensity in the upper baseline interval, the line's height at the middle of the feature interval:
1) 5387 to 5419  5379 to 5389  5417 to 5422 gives 3.18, 46.2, 49.1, 47.7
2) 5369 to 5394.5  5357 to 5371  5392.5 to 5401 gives -0.93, 44.7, 41.3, 42.9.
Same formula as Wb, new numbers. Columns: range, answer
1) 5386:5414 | 47.3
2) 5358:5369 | 49.5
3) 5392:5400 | 42.8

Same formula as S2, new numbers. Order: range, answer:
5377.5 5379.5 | 47.1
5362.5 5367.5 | 44.3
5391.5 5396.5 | 41.5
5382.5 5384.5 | 45.5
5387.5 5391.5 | 44.9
